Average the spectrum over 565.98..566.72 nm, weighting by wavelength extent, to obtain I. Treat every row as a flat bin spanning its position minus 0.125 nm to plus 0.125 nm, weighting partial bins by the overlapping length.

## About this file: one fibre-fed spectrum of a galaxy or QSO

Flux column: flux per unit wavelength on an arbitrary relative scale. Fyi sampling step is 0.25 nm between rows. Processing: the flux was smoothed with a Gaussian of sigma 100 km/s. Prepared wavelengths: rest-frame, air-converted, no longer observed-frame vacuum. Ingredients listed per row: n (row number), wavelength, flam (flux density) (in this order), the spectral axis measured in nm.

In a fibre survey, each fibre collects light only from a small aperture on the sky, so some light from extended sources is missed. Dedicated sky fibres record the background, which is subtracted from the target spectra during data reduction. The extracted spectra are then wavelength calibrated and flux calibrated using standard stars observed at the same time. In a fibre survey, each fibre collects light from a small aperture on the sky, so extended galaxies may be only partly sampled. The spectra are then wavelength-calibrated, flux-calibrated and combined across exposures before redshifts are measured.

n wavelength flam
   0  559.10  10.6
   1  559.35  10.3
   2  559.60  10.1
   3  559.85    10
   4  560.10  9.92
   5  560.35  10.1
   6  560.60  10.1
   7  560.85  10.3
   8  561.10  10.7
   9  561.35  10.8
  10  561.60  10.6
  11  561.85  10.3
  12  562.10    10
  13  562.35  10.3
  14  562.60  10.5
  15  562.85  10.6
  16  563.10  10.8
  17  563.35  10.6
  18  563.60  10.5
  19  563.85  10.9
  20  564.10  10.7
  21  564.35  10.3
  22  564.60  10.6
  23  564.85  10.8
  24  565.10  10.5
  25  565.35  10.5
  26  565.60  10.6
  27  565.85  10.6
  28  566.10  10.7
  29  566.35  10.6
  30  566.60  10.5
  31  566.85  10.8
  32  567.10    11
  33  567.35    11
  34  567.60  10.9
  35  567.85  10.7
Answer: 10.6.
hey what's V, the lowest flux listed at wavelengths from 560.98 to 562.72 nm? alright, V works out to 10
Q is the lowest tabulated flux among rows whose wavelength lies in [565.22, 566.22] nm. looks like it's 10.5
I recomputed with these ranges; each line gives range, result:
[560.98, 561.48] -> 10.7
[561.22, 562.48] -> 10.4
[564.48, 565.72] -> 10.6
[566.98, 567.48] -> 11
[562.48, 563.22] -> 10.6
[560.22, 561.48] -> 10.4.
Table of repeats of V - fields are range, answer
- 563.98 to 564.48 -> 10.3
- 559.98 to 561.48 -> 9.92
